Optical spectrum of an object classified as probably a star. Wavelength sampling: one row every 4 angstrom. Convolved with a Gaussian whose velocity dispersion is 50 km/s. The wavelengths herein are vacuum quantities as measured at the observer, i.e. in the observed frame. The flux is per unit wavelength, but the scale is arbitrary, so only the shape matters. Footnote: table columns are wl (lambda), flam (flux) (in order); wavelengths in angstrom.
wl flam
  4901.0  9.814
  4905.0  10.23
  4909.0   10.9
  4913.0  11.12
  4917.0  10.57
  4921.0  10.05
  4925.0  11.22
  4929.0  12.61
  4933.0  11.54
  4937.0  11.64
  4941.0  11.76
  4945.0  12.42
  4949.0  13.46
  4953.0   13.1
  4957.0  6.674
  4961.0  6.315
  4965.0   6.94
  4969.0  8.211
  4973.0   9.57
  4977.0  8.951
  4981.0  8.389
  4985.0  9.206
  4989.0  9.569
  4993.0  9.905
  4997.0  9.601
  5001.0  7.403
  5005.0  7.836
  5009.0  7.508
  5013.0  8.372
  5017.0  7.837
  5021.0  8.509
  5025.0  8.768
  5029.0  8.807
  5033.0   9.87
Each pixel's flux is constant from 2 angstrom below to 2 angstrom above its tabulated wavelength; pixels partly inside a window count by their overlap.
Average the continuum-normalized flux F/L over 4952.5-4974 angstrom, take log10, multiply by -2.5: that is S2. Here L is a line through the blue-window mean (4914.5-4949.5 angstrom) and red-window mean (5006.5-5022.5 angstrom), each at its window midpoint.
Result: 0.26 mag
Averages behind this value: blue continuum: 11.6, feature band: 8.09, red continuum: 8.04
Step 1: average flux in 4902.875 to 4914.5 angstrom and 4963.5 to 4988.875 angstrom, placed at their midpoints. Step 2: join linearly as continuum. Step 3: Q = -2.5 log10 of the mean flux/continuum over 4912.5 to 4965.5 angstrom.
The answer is -0.10 mag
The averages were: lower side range 10.7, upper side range 8.65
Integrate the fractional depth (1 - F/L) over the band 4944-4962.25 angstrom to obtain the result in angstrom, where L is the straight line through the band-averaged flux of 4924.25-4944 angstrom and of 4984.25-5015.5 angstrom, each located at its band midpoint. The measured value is 0.9 angstrom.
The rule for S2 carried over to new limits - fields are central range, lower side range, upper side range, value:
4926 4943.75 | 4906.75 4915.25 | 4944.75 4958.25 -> -0.05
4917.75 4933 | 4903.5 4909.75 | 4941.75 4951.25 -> 0.03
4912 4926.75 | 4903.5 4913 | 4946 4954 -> 0.06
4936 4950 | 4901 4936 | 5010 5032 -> -0.18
